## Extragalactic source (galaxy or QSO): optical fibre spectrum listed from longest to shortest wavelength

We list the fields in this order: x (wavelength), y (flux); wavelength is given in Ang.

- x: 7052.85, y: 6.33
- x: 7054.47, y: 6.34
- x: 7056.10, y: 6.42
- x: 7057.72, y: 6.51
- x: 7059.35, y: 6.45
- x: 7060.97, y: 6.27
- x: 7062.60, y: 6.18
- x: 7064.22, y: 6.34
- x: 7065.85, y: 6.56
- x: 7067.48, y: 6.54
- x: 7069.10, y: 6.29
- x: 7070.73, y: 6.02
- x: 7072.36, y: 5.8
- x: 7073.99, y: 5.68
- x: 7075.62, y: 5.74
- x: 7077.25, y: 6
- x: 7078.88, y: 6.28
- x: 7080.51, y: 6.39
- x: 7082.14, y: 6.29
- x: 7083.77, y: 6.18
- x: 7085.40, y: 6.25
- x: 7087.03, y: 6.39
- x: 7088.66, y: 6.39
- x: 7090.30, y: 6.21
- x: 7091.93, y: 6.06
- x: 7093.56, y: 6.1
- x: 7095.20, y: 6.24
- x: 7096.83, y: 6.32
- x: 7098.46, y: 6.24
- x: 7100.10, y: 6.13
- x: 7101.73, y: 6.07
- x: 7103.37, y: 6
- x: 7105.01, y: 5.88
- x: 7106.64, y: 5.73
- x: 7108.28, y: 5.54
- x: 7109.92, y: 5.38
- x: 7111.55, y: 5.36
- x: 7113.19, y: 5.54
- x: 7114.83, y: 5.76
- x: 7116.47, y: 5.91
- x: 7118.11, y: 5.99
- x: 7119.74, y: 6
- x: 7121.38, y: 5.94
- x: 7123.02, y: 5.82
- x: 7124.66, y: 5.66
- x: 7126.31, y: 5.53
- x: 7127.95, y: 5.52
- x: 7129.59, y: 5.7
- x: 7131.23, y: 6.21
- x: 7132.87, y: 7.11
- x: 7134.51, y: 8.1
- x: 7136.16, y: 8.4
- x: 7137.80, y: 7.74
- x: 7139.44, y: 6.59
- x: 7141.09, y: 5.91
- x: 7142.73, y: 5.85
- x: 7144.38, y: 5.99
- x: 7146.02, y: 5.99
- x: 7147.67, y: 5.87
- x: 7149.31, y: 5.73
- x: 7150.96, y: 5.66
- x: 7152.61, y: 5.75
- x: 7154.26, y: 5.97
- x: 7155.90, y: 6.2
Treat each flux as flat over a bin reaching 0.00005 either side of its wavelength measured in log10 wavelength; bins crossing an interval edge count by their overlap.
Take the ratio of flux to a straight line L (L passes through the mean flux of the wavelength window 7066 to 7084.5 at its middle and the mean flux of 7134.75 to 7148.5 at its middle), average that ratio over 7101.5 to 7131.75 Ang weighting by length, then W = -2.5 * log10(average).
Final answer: 0.12 mag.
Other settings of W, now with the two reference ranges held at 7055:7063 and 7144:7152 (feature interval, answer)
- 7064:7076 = 0.03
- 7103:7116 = 0.08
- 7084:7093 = -0.01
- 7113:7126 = 0.03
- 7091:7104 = 0.00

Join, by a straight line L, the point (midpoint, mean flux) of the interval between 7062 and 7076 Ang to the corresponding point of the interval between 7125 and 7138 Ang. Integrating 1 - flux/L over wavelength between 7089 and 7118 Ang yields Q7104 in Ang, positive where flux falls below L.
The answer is 2.4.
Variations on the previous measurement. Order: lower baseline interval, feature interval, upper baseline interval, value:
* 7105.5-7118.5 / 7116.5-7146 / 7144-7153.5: -3.1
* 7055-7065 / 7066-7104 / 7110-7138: 0.8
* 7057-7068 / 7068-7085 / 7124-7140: 1.0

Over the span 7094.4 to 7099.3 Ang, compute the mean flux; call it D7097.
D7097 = 6.27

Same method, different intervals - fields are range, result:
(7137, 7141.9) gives 6.74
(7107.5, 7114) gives 5.46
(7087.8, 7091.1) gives 6.29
